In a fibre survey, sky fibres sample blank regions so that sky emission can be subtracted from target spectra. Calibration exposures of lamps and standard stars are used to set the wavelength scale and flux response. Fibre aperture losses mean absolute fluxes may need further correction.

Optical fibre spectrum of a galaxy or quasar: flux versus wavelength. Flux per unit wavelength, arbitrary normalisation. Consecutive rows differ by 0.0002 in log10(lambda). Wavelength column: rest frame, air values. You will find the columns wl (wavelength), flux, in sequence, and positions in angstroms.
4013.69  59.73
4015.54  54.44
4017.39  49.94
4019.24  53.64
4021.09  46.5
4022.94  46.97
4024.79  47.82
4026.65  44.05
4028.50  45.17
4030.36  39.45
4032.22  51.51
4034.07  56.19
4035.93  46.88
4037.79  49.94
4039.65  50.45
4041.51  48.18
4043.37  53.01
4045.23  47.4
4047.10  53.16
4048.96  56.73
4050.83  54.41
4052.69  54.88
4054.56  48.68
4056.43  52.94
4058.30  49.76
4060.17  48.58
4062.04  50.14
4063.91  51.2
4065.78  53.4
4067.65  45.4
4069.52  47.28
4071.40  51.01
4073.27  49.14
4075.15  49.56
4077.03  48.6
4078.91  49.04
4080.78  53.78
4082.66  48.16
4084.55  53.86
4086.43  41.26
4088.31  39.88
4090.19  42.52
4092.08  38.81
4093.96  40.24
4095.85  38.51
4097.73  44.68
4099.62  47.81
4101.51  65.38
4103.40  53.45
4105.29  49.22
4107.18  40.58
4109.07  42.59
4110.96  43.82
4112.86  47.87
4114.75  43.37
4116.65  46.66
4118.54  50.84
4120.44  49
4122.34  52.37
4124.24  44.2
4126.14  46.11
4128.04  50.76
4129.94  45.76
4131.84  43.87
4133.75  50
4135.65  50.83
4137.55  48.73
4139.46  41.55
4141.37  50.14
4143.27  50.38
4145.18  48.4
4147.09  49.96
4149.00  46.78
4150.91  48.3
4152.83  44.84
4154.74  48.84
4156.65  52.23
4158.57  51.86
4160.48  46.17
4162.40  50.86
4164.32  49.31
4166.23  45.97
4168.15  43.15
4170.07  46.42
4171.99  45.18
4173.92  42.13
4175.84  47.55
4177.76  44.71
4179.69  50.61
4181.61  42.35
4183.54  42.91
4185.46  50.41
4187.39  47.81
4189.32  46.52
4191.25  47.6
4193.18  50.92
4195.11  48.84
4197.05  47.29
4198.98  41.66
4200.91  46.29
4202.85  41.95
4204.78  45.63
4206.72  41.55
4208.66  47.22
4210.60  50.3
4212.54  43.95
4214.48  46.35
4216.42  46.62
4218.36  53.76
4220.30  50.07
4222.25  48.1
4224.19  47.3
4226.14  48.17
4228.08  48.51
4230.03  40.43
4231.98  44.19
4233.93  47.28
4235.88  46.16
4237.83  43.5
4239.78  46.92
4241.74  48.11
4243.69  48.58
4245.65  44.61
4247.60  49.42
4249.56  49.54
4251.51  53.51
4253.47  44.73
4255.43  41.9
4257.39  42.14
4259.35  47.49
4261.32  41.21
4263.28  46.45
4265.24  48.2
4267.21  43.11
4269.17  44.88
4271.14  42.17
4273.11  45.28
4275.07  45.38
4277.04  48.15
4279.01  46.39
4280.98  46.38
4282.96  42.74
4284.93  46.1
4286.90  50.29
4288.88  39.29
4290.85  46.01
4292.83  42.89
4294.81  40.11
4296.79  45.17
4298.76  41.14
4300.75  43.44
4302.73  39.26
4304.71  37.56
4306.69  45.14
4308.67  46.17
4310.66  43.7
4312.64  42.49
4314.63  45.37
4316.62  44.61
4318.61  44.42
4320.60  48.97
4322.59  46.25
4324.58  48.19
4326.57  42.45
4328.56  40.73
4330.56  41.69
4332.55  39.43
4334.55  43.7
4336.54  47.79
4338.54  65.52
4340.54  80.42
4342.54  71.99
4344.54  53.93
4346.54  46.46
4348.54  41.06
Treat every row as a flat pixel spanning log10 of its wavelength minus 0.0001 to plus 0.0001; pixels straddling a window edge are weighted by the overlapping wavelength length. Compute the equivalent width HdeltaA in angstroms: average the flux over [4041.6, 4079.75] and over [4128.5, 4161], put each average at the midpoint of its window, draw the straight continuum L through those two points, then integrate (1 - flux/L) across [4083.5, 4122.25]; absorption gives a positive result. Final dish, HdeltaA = 2.6 angstroms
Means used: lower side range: 50.7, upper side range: 48.2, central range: 46.2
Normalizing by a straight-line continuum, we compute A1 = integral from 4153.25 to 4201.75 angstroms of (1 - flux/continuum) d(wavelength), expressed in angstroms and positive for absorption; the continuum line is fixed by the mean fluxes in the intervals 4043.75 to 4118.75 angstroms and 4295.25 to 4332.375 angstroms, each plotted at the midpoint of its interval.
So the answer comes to -0.7 angstroms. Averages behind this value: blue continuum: 48.4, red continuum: 43.6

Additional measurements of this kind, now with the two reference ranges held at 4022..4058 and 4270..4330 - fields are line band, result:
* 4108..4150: 0.43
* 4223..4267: -0.82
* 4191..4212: 0.07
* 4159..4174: 0.17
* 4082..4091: 0.70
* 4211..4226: -0.70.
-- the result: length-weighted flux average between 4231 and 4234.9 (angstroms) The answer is 45.7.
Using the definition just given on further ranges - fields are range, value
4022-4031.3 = 44.7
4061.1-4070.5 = 49.5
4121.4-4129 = 48.4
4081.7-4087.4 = 47.7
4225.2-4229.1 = 48.3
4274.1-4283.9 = 45.8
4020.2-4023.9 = 46.8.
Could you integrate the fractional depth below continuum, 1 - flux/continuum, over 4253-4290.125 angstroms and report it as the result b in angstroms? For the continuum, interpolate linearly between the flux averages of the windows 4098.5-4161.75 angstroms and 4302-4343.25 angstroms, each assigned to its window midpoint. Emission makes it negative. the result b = 2.4 angstroms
